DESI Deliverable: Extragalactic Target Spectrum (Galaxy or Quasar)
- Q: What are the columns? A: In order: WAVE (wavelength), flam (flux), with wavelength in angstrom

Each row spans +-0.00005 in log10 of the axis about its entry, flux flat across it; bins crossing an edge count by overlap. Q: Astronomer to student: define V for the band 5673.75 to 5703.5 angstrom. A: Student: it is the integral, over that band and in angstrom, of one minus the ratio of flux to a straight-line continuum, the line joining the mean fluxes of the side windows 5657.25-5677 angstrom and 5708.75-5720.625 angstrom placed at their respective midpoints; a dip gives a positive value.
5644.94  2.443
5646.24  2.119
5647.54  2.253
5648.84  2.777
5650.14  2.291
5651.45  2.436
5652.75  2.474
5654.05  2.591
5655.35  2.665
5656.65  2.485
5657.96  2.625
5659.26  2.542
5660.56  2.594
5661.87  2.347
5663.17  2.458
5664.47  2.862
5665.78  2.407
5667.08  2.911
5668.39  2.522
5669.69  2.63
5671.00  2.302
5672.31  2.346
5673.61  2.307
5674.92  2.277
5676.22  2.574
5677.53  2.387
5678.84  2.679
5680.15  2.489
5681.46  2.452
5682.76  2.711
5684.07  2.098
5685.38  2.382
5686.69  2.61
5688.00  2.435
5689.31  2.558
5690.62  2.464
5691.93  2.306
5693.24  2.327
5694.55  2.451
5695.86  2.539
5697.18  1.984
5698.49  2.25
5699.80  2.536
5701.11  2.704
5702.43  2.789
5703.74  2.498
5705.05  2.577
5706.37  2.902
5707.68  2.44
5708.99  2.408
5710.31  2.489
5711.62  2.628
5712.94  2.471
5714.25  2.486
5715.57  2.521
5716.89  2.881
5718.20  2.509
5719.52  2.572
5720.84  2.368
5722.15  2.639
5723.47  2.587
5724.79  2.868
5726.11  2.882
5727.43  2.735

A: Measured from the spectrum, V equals 0.89 angstrom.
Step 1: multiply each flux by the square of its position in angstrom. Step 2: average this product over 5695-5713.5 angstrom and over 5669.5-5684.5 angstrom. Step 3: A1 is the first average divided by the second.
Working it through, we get 1.04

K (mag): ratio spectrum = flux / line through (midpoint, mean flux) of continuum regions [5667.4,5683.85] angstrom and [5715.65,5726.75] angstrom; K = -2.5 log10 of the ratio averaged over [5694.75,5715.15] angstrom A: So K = 0.03 mag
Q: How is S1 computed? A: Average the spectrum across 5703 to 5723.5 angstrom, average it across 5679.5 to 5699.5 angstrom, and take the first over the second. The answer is 1.06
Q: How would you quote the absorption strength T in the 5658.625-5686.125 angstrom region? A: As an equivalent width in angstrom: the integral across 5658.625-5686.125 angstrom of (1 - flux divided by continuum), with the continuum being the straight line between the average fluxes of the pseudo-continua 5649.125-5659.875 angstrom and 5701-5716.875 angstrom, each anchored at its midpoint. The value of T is 0.6 angstrom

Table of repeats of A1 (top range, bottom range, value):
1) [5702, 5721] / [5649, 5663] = 1.04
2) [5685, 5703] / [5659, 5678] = 0.99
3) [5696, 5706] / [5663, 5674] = 0.99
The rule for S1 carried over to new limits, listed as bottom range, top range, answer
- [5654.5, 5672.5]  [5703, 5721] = 1.00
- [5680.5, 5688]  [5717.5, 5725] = 1.05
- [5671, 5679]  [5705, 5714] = 1.06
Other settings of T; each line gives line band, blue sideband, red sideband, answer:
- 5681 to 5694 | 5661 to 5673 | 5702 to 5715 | 0.6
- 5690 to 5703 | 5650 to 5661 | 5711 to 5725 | 0.7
